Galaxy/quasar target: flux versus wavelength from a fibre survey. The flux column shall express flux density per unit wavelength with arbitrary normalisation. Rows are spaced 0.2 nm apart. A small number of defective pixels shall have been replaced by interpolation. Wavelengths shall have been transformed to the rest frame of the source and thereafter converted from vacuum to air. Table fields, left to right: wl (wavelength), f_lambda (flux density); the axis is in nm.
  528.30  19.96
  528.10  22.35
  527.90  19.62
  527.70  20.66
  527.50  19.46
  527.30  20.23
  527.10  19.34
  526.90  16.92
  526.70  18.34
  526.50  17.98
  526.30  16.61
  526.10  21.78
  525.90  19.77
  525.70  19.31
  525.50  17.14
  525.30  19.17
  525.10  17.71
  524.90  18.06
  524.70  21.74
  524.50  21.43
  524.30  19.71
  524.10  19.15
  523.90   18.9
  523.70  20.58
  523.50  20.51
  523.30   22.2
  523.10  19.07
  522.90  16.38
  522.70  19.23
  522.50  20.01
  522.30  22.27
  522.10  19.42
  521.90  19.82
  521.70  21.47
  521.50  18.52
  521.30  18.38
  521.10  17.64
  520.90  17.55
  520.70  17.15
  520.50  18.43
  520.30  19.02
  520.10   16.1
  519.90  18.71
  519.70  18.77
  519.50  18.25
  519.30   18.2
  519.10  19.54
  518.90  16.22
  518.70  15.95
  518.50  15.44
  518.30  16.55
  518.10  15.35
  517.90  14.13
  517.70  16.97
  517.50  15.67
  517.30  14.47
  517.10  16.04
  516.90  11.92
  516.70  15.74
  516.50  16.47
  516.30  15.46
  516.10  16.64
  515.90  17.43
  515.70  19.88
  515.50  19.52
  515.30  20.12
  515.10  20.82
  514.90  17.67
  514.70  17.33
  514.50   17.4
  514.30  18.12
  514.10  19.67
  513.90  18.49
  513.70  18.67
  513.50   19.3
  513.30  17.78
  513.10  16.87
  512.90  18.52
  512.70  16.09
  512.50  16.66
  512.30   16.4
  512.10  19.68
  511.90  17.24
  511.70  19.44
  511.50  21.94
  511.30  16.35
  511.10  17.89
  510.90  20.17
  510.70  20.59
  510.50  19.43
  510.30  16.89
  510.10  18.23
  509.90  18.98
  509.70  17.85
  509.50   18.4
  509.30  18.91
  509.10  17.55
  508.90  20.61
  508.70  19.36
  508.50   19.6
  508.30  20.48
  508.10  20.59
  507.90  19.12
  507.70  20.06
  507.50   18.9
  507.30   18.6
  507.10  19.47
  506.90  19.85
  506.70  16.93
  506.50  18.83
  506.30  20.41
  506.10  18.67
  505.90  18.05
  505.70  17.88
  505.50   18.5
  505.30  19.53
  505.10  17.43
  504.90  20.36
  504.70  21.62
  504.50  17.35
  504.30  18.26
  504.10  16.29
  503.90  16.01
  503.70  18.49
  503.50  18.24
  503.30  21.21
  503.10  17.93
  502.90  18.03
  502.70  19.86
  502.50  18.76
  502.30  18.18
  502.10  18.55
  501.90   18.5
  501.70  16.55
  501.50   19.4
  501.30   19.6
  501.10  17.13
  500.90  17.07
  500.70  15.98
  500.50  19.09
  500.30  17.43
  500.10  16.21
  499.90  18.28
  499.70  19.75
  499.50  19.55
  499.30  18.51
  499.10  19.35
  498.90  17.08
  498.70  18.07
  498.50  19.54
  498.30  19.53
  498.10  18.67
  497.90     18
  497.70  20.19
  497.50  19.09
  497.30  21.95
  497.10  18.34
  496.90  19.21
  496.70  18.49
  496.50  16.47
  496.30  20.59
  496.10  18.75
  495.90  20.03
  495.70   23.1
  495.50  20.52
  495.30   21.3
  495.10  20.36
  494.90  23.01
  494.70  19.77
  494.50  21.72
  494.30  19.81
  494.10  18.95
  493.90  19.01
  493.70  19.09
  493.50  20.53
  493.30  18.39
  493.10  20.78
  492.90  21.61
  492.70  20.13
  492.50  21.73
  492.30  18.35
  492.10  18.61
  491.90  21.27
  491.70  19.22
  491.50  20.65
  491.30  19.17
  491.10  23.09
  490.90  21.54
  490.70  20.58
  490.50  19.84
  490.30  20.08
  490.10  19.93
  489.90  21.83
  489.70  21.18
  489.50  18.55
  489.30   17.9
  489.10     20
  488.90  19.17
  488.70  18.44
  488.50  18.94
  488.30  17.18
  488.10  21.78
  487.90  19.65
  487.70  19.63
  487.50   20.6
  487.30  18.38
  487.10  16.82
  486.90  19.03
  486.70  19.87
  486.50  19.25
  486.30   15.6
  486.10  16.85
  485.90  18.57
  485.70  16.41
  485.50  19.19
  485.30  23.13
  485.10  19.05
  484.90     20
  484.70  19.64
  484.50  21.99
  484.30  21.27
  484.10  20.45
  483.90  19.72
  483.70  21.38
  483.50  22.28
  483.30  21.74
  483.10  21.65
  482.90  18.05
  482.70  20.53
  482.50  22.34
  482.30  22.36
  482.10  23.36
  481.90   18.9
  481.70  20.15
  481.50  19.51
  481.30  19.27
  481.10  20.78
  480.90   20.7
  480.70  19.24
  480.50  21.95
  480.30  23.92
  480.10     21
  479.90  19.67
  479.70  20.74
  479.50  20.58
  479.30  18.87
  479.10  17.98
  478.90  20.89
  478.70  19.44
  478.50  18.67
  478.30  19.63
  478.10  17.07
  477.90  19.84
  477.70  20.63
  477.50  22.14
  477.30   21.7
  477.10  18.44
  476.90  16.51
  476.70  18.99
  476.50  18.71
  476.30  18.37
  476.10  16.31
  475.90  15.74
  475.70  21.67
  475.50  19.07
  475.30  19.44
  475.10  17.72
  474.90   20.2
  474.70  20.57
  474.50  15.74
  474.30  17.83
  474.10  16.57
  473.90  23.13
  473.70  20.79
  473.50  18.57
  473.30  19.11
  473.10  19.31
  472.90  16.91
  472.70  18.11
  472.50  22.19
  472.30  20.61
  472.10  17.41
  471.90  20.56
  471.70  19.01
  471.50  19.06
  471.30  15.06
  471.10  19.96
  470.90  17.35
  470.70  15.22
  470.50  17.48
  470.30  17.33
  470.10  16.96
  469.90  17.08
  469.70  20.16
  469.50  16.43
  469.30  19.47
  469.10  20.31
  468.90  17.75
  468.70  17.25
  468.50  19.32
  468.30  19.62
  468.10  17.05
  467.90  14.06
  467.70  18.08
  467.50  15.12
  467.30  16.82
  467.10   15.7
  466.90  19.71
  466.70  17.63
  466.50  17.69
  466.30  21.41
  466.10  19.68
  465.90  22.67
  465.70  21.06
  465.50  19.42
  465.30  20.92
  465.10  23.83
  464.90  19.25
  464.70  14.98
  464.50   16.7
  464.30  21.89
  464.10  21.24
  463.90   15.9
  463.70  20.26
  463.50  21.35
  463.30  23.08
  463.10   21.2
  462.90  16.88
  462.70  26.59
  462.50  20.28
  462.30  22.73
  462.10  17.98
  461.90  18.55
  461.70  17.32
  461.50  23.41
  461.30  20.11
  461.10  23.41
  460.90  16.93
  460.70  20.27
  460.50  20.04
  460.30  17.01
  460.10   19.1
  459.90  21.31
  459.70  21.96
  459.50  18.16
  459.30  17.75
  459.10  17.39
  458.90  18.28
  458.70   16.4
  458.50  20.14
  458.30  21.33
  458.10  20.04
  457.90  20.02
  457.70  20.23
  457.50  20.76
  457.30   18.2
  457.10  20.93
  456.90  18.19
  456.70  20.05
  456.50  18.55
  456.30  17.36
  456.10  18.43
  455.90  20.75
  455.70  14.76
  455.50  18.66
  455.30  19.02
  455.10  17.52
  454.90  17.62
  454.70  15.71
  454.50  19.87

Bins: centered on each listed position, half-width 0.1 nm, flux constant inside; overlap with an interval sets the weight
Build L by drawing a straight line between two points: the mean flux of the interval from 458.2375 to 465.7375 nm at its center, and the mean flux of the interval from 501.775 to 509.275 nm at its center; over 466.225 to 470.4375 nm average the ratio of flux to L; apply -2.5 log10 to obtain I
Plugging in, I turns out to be 0.11 mag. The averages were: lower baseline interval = 19.8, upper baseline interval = 18.9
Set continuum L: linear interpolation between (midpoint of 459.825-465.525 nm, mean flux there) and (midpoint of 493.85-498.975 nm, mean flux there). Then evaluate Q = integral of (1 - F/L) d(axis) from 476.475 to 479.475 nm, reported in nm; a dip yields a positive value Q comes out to 0.08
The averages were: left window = 20.1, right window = 19.7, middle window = 19.3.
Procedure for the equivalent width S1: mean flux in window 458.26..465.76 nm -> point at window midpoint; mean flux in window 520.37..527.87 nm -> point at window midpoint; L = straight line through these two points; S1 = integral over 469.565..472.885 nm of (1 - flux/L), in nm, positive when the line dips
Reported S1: 0.24 nm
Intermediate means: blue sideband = 19.8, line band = 18.3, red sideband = 19.2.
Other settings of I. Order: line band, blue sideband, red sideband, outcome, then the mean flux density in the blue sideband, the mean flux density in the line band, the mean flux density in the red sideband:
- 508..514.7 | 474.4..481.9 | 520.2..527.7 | 0.04 mag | 19.5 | 18.6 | 19.2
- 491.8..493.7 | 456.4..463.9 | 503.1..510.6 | -0.05 mag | 19.8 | 20.1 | 18.8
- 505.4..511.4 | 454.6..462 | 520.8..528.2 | 0.02 mag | 19.1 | 18.9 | 19.4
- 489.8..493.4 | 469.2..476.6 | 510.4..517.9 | -0.12 mag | 18.5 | 20.4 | 17.8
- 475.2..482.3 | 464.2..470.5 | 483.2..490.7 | -0.03 mag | 18.5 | 19.7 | 19.6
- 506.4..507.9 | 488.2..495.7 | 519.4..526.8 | 0.04 mag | 20.1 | 19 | 19.1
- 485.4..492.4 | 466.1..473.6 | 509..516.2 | -0.06 mag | 18.2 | 19.3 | 18.4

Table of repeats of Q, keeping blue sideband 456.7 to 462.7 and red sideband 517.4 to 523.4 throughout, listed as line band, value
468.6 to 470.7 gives 0.169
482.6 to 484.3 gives -0.150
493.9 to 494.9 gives -0.078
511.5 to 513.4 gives 0.045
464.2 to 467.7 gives 0.088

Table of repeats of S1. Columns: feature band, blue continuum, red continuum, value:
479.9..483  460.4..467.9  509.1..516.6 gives -0.26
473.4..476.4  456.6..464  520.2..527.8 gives 0.14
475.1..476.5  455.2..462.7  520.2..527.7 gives 0.07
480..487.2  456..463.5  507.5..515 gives -0.35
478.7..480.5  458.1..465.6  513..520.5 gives -0.14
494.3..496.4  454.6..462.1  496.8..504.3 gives -0.26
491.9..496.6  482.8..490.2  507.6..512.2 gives -0.17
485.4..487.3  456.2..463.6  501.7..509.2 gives 0.13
